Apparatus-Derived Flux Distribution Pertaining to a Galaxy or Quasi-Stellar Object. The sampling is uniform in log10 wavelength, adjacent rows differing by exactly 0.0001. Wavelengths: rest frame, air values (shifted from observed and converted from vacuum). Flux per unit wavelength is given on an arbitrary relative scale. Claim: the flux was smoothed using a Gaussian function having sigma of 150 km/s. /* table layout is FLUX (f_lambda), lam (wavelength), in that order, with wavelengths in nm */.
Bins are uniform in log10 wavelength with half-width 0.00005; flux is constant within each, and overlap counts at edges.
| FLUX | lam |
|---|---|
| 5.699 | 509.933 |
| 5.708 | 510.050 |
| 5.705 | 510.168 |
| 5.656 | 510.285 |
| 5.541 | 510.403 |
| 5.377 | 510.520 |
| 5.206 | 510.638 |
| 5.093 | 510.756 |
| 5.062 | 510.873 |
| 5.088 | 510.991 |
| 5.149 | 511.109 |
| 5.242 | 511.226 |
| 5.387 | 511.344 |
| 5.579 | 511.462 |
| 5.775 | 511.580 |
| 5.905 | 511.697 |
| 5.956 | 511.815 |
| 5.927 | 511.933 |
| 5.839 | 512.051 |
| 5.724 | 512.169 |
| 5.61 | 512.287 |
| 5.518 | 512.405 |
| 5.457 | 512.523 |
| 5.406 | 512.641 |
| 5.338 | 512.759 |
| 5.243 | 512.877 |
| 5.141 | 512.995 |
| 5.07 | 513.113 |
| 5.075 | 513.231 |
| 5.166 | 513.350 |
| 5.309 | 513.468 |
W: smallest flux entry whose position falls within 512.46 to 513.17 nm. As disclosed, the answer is 5.07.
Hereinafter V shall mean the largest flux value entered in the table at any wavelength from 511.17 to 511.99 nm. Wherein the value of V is 5.956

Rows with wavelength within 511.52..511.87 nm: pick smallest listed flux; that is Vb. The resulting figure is 5.775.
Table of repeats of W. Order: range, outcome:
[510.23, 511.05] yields 5.062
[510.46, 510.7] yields 5.206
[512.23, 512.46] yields 5.518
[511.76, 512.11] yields 5.839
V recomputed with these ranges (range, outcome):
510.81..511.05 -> 5.088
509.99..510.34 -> 5.708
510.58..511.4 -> 5.387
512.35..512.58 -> 5.518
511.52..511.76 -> 5.905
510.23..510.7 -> 5.656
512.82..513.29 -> 5.243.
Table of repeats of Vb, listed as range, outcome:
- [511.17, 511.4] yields 5.242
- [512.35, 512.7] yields 5.406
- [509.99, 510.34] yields 5.656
